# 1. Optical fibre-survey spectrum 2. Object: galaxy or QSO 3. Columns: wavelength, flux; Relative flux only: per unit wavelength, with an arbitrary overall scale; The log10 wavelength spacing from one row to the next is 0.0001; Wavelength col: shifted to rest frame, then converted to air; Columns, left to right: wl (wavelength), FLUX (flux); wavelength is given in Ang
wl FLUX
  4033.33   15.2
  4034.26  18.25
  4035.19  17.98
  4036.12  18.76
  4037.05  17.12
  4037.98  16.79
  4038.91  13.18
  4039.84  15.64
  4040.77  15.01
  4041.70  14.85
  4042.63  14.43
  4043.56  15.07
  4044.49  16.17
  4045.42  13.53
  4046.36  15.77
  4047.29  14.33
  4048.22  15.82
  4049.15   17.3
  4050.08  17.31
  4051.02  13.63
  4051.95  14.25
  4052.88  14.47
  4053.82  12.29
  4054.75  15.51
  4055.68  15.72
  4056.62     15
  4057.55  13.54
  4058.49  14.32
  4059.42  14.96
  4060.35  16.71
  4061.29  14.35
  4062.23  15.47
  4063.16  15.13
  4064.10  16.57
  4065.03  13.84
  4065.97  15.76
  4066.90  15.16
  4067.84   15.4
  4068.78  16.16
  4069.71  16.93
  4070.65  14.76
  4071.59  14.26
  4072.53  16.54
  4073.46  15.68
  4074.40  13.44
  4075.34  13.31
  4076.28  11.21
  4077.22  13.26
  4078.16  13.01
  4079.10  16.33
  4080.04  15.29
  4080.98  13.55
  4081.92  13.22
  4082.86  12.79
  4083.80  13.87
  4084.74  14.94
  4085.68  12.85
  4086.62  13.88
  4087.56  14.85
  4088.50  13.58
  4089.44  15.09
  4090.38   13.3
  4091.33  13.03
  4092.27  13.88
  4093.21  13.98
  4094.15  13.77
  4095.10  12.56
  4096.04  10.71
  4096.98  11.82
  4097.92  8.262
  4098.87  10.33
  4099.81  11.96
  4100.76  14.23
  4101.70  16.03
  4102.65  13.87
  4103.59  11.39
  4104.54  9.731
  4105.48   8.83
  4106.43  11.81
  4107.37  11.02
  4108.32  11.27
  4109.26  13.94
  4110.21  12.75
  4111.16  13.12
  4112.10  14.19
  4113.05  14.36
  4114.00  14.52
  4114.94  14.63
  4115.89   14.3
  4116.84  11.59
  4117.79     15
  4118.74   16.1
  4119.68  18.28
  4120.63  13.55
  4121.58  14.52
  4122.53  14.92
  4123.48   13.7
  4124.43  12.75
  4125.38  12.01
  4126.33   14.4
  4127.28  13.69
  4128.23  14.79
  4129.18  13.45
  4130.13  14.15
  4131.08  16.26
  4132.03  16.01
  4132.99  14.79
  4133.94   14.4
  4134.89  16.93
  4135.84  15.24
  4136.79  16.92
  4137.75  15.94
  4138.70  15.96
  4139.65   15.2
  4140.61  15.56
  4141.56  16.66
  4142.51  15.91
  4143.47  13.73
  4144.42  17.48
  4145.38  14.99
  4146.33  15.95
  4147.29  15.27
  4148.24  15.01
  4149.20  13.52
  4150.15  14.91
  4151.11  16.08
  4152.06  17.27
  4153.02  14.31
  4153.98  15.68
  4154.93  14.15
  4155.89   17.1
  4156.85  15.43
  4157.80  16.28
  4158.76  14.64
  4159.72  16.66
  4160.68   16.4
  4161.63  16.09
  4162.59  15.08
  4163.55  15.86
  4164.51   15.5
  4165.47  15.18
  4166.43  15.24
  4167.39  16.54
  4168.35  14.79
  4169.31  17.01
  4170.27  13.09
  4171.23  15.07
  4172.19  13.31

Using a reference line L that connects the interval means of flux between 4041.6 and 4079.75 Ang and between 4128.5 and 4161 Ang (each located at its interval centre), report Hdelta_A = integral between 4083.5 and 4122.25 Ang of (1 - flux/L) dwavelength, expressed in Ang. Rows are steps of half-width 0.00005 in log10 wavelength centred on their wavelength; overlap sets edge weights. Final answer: 5.10 Ang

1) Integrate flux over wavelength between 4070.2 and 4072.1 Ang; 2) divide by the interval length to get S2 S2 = 14.5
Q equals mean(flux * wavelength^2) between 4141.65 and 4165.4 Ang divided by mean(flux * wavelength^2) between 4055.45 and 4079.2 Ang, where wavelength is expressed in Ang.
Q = 1.09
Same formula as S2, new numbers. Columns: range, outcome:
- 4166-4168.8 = 15.5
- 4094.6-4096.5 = 11.6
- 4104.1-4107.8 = 10.4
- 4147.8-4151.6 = 14.9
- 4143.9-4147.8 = 15.9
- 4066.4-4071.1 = 15.7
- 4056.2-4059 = 14.3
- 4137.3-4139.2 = 16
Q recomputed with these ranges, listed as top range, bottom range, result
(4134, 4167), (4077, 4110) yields 1.25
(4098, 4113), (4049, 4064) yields 0.84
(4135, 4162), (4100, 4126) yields 1.19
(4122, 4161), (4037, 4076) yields 1.05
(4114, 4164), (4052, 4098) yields 1.10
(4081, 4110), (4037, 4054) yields 0.86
